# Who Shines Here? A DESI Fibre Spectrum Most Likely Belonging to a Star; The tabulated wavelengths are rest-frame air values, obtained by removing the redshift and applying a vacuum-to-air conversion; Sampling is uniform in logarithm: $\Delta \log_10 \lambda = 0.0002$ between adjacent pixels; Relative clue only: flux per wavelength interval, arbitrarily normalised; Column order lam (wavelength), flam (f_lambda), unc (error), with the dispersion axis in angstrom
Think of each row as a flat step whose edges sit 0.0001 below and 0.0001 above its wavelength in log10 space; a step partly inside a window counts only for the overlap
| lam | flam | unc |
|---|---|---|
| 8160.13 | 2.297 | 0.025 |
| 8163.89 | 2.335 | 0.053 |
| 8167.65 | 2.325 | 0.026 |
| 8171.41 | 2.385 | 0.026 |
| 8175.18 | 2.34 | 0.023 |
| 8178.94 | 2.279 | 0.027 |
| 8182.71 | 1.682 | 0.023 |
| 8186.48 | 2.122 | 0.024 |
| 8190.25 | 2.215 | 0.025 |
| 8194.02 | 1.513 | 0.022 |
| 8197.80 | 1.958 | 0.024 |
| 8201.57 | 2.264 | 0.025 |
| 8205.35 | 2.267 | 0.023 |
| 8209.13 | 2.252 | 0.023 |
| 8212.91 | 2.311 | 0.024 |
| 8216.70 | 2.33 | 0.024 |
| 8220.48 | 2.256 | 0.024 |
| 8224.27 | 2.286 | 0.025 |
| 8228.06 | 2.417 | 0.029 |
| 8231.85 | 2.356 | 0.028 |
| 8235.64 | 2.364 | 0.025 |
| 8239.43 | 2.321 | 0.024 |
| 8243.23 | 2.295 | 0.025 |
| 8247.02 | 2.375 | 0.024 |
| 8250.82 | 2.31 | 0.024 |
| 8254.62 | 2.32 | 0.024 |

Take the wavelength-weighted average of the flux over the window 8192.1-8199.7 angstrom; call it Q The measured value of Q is 1.74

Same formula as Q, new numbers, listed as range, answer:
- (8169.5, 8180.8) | 2.34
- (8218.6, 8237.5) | 2.34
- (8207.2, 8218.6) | 2.3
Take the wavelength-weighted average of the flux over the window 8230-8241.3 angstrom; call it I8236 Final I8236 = 2.35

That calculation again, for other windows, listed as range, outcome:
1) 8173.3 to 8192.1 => 2.13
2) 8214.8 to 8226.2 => 2.29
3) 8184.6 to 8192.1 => 2.17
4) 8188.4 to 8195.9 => 1.86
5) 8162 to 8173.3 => 2.35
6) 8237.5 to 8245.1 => 2.31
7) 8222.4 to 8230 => 2.35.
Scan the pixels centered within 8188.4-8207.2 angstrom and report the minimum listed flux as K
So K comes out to 1.513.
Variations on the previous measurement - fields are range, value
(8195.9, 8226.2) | 1.958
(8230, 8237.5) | 2.356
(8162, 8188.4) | 1.682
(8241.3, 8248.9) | 2.295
